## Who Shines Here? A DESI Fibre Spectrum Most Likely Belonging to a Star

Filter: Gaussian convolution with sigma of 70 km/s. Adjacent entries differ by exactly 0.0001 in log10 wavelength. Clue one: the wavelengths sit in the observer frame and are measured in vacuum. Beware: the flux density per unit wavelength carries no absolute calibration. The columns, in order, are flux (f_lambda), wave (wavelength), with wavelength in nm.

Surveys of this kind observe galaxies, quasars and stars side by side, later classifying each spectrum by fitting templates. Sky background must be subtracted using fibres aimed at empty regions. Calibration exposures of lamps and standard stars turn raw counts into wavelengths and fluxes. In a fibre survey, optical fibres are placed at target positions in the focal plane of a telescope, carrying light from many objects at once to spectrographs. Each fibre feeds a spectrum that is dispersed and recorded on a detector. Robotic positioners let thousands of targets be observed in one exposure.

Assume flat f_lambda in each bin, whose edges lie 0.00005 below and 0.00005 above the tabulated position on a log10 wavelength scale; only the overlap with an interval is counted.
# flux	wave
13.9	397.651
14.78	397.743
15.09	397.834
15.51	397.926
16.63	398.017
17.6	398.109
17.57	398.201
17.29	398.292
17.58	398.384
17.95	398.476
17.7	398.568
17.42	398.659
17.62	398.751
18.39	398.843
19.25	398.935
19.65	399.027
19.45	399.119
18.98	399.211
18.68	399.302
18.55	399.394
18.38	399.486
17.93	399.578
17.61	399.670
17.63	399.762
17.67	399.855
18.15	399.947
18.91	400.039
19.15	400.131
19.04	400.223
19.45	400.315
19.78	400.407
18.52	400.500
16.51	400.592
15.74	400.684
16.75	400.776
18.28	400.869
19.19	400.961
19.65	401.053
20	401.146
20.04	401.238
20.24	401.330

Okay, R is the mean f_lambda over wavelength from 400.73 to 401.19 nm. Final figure 18.7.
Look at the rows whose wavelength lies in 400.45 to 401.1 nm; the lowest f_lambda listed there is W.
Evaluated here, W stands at 15.74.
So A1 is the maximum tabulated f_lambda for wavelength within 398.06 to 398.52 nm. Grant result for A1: 17.95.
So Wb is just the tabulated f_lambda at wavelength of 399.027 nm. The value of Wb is 19.65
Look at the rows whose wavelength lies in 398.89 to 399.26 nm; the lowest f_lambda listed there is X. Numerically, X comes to 18.98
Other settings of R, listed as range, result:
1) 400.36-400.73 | 17.6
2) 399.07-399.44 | 19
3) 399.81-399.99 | 17.9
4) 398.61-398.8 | 17.6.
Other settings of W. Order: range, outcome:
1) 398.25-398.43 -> 17.29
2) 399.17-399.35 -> 18.68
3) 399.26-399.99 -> 17.61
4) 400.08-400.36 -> 19.04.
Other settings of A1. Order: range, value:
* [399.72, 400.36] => 19.45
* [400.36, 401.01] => 19.78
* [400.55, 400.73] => 16.51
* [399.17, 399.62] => 18.98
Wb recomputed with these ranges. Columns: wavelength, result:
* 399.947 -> 18.15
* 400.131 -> 19.15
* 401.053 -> 19.65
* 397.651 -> 13.9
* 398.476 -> 17.95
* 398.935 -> 19.25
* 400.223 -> 19.04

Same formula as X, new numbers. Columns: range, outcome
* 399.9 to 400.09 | 18.15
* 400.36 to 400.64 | 16.51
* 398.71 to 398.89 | 17.62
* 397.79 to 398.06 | 15.09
